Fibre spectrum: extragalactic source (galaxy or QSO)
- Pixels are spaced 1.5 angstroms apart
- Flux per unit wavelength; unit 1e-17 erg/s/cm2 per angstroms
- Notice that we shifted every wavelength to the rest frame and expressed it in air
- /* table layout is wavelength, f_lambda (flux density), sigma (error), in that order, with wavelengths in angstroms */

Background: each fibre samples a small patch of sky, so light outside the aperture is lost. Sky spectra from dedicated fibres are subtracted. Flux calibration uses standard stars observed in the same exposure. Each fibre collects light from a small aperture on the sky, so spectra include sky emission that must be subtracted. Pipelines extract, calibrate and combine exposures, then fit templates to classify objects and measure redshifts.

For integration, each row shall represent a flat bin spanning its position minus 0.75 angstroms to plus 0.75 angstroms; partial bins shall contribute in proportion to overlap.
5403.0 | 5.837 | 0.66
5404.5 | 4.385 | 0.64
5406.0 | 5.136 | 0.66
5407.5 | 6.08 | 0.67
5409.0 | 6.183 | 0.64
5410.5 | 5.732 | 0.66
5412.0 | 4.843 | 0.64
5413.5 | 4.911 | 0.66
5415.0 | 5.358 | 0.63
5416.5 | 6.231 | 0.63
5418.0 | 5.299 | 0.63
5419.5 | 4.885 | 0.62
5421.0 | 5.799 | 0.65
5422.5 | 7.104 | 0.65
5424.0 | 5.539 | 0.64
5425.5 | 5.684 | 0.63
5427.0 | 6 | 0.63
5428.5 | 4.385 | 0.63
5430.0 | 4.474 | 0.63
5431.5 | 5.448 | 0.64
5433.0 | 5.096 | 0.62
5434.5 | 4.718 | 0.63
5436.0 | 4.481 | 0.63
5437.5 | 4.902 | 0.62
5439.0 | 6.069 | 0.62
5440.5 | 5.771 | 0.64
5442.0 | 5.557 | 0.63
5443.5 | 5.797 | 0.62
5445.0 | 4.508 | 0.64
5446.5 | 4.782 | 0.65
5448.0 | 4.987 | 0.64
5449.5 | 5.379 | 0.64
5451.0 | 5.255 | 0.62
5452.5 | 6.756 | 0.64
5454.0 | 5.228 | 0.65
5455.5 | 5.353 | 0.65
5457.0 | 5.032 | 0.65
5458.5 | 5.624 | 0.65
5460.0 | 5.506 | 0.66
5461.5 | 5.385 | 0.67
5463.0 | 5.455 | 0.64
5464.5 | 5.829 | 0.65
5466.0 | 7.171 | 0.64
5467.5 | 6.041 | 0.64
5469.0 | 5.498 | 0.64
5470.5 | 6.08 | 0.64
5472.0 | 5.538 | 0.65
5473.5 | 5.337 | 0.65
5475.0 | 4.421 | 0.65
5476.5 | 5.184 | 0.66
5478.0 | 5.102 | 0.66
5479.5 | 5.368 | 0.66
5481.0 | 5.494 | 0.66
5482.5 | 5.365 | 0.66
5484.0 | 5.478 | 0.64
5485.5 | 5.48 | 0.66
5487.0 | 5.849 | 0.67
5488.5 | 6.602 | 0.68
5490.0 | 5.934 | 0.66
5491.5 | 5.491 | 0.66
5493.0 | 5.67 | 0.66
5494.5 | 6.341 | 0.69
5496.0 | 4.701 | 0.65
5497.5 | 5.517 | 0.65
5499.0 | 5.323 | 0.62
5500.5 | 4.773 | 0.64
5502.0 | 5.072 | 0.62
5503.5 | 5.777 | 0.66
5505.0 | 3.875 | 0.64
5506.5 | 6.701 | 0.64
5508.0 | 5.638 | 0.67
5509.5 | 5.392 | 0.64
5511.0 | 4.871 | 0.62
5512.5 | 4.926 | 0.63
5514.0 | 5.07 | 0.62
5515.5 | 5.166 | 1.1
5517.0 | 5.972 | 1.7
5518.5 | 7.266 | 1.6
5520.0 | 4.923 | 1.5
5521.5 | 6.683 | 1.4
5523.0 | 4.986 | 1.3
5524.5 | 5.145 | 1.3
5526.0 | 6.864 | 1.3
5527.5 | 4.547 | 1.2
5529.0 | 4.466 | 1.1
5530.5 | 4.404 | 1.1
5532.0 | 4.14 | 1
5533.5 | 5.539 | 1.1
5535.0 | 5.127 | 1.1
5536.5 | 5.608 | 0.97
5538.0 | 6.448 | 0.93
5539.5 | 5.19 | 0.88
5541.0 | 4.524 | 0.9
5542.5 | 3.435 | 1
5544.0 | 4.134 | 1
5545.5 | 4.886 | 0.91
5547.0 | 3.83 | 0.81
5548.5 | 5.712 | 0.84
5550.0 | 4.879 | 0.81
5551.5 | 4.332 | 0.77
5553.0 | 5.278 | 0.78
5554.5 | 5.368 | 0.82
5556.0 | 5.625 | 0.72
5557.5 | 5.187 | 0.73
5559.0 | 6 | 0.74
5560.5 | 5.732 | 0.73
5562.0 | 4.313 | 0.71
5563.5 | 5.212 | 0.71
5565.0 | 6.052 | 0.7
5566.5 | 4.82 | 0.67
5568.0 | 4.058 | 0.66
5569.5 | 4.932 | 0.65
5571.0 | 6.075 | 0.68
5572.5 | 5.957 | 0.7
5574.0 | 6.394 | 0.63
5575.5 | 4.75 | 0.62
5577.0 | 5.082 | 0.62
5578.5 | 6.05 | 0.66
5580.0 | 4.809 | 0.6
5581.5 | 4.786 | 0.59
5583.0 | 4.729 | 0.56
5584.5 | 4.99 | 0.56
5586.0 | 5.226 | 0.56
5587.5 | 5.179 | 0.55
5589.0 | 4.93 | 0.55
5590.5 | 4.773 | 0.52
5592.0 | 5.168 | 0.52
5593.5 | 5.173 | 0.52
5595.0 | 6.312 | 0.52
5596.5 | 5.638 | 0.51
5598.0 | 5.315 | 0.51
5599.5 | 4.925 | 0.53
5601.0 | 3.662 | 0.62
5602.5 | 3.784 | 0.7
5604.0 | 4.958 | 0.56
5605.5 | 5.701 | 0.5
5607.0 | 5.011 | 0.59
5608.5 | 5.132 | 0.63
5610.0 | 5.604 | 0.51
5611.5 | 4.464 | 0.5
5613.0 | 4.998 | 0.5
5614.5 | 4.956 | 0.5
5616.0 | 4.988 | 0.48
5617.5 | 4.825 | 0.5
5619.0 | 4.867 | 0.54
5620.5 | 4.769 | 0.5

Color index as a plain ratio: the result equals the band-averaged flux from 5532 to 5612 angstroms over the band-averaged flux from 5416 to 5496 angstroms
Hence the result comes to 0.93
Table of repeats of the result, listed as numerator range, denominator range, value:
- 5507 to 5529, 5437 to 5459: 1.02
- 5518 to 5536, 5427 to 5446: 1.04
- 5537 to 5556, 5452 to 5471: 0.85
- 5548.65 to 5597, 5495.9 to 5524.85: 0.97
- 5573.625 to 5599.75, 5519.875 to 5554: 1.04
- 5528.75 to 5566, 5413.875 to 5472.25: 0.92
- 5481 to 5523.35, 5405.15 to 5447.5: 1.03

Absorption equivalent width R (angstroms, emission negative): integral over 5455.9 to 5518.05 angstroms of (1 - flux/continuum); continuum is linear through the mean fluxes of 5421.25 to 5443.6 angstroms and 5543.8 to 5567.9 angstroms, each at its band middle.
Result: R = -2.8 angstroms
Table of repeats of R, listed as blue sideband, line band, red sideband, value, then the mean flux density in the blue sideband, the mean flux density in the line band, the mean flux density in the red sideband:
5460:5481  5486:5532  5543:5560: -1.2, 5.56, 5.44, 5.01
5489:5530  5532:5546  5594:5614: 1.0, 5.45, 4.94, 5.04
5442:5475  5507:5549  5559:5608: 1.1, 5.52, 5.18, 5.15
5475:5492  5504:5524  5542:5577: -0.5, 5.53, 5.5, 5.1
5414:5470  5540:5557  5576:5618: 1.4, 5.47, 4.74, 5.04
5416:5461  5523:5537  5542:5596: 0.3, 5.38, 5.08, 5.13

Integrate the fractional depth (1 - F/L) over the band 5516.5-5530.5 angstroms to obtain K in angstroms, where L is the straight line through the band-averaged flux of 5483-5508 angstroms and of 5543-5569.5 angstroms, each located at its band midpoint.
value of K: -0.7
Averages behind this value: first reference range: 5.54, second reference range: 5.01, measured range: 5.58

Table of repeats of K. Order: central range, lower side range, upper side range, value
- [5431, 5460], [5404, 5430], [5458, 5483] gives 1.1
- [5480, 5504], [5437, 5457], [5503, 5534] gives -0.8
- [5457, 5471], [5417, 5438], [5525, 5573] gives -1.5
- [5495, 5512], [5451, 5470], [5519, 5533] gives 0.4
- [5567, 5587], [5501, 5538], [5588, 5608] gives -0.4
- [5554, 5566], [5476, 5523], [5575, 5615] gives -0.5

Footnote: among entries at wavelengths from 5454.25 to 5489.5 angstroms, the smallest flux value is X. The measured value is 4.421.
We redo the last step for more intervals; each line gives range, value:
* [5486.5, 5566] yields 3.435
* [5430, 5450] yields 4.474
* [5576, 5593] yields 4.729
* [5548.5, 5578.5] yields 4.058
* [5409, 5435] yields 4.385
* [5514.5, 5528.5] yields 4.547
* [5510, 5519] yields 4.871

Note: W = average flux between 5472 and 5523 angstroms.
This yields 5.47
